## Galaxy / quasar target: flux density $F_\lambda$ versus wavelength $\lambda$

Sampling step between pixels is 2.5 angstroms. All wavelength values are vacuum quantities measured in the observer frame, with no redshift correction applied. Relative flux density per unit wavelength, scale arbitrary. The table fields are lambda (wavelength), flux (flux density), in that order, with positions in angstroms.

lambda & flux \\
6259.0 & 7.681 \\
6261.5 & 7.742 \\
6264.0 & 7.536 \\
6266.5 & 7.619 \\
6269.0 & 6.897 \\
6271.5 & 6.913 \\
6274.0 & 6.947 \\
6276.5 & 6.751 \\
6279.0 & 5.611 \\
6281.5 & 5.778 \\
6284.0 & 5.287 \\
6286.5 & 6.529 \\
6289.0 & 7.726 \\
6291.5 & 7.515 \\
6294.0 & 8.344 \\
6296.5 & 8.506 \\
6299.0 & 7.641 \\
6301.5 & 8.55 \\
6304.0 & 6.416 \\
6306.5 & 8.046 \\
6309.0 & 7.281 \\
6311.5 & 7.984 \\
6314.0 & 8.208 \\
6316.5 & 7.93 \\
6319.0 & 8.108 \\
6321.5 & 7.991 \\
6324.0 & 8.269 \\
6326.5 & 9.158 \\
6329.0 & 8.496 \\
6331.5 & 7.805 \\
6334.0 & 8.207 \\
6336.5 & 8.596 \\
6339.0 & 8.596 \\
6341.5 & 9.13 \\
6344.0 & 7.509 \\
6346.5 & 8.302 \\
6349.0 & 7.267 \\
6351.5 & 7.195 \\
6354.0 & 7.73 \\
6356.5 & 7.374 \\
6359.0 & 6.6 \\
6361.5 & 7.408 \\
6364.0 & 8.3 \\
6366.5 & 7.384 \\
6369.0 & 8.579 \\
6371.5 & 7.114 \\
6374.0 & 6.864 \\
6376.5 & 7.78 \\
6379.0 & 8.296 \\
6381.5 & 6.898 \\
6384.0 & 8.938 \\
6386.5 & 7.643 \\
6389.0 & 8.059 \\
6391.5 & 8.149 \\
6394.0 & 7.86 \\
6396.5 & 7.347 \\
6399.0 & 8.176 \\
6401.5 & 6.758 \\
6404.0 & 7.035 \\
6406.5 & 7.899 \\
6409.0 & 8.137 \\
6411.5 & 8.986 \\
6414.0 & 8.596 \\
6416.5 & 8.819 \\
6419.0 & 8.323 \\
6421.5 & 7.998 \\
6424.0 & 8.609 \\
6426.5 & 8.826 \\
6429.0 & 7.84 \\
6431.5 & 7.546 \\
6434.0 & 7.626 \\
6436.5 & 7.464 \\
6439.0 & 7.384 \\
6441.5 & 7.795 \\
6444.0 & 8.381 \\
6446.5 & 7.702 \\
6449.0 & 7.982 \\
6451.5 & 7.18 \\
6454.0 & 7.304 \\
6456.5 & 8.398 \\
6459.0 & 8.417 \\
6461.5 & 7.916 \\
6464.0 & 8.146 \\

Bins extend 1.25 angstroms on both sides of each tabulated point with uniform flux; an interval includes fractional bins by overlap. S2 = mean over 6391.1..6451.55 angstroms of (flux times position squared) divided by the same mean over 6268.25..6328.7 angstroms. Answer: 1.11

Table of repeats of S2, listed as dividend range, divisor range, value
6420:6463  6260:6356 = 1.08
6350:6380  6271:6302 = 1.10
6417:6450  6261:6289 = 1.25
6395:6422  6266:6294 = 1.24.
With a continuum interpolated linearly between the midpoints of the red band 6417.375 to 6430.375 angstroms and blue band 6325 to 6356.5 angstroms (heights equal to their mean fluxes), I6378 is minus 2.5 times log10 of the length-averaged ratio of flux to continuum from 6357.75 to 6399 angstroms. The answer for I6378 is 0.07 mag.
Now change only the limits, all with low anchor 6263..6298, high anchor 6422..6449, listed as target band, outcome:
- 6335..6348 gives -0.14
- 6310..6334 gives -0.14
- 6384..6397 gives -0.04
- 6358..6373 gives -0.01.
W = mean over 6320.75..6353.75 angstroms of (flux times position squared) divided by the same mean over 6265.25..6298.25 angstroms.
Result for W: 1.20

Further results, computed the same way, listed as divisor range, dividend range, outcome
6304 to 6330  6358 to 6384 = 0.96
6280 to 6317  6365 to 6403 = 1.07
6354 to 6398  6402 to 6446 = 1.06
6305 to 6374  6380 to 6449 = 1.03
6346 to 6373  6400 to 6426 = 1.10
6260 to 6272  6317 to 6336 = 1.15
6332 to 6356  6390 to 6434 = 1.02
